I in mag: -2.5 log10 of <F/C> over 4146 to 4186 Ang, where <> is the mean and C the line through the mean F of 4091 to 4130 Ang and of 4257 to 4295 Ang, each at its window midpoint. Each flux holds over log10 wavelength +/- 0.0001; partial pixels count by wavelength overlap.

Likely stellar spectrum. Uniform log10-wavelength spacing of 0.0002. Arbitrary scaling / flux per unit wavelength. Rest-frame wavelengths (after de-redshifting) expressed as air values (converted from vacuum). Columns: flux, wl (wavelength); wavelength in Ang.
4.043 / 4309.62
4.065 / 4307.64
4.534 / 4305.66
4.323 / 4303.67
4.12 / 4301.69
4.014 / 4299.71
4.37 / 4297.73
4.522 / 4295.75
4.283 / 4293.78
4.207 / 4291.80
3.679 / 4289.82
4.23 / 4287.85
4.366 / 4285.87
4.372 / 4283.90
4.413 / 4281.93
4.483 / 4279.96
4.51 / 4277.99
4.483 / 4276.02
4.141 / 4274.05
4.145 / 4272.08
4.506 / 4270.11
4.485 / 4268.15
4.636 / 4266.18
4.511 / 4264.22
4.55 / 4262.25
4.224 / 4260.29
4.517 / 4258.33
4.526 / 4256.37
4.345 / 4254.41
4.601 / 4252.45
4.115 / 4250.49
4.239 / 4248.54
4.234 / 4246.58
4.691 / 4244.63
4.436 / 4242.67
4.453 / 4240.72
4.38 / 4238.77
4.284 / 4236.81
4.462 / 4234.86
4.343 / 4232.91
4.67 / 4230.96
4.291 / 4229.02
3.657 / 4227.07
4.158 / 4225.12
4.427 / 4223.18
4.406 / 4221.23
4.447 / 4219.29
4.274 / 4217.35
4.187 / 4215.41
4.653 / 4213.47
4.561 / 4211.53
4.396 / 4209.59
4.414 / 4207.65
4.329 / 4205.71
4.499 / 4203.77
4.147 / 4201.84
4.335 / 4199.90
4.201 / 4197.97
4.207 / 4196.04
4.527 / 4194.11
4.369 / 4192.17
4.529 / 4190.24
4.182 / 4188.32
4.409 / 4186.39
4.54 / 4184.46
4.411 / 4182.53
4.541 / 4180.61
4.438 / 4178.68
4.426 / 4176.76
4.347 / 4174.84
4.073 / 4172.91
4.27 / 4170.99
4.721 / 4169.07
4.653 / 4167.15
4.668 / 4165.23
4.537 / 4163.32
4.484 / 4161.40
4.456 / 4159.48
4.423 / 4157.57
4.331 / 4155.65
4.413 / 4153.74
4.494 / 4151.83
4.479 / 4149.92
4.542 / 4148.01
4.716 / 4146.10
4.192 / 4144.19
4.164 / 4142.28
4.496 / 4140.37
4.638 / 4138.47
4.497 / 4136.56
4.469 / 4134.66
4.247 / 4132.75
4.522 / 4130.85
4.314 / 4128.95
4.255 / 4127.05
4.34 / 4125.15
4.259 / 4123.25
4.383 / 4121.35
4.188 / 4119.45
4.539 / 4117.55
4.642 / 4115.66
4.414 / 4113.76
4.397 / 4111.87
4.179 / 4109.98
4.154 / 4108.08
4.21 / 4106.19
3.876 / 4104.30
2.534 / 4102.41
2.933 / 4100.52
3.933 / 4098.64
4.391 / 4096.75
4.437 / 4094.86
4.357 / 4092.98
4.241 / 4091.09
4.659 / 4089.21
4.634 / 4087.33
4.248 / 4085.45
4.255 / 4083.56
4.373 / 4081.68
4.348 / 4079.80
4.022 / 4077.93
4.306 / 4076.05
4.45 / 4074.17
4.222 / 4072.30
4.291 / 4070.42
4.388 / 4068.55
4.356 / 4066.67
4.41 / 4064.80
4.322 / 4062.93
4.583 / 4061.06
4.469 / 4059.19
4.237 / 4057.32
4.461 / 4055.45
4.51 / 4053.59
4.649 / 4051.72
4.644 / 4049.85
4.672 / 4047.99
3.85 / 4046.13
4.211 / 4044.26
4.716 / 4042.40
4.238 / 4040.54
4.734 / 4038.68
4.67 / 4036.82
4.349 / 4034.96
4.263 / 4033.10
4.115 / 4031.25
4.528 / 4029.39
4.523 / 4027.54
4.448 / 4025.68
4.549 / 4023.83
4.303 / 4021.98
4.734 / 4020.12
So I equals -0.06 mag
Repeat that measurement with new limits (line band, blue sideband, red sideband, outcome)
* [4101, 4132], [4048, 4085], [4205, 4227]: 0.05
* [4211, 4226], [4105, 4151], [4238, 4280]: 0.00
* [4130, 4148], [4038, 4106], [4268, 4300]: -0.04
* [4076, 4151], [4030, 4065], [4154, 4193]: 0.04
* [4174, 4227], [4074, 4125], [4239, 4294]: -0.02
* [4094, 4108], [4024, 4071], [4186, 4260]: 0.17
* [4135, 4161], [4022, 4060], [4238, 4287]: -0.01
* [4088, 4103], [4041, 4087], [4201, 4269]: 0.10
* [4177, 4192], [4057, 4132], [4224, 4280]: -0.03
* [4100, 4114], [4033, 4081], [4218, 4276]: 0.15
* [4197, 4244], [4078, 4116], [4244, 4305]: -0.02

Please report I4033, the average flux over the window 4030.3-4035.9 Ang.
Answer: 4.24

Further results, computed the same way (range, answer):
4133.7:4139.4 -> 4.53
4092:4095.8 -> 4.4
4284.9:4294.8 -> 4.15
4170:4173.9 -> 4.17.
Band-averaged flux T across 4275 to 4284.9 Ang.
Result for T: 4.45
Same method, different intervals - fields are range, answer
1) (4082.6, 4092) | 4.41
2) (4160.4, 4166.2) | 4.56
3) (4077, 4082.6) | 4.25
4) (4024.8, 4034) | 4.38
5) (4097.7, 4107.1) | 3.5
